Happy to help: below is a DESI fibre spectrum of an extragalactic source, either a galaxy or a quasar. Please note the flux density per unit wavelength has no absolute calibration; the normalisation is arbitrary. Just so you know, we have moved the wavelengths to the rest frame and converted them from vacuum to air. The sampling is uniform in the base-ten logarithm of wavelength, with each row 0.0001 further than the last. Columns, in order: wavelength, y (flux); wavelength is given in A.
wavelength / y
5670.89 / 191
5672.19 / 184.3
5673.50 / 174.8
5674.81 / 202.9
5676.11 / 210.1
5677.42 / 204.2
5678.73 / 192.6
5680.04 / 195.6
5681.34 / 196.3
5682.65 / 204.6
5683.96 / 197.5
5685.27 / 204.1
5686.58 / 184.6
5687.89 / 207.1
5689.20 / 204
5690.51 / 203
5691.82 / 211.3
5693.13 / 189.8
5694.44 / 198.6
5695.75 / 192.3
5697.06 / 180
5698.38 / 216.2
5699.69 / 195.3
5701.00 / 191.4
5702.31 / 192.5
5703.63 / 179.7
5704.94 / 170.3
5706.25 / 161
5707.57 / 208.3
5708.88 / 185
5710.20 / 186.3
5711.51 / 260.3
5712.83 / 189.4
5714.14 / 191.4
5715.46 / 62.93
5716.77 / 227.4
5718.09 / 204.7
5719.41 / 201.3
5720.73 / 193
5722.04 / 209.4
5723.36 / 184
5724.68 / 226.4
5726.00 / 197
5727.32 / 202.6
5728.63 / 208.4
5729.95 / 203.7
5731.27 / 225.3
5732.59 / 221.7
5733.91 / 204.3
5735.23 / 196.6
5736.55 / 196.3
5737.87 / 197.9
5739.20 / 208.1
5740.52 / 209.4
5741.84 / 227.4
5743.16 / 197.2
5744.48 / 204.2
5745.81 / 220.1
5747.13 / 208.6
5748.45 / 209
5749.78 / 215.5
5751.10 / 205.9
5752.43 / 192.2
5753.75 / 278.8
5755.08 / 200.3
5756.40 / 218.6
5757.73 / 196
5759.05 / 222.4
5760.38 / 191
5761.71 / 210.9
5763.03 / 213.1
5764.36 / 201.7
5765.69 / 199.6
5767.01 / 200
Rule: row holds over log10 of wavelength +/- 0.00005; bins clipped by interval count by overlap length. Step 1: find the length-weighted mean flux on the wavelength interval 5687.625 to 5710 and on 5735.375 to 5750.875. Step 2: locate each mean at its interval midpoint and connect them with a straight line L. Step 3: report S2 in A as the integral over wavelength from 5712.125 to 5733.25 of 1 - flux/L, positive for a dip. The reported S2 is 0.4 A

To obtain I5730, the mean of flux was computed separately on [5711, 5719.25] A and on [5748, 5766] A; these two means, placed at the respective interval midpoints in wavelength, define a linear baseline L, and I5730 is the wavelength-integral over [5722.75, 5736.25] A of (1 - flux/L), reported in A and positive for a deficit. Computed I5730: -0.7 A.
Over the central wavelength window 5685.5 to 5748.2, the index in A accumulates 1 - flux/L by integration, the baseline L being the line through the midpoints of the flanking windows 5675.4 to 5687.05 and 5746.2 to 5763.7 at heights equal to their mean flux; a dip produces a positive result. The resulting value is 2.1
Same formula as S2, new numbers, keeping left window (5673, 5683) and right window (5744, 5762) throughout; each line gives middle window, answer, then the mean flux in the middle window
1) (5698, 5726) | 1.7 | 192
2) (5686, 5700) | 0.2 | 199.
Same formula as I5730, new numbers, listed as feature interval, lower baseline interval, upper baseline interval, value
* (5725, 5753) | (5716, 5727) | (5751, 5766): 0.0 A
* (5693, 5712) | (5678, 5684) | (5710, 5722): 0.1 A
